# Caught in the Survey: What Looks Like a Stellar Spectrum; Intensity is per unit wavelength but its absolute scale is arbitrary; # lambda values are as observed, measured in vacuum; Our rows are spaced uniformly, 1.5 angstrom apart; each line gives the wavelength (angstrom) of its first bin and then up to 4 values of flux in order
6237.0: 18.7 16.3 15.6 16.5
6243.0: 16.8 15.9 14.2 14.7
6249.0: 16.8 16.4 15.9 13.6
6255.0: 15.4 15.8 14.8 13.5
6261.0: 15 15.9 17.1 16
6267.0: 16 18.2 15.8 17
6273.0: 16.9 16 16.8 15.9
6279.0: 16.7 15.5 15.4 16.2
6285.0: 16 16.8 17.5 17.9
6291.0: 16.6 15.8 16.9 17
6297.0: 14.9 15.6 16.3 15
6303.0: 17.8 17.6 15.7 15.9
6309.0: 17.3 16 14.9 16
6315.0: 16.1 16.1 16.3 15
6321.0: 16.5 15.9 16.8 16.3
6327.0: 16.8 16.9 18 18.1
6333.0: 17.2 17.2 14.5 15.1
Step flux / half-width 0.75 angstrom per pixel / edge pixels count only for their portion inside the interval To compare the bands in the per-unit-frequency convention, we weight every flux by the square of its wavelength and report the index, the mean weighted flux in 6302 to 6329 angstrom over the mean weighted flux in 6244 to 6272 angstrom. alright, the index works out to 1.06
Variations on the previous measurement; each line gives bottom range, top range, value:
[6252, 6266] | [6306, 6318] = 1.07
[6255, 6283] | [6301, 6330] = 1.03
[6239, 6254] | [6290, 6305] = 1.06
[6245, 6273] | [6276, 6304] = 1.05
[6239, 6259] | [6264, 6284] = 1.06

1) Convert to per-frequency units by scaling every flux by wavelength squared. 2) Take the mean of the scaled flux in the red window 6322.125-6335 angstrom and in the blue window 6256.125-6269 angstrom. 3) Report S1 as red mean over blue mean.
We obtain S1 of 1.10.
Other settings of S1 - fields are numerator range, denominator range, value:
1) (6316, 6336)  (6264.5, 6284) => 1.03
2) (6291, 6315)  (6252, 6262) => 1.11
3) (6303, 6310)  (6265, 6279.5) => 1.02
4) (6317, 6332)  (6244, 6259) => 1.11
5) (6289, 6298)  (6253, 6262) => 1.13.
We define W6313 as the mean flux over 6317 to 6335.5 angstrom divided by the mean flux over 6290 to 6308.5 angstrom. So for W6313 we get 1.0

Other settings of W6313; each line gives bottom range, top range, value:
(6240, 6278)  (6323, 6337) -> 1.06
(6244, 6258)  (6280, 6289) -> 1.06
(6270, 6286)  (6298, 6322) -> 0.99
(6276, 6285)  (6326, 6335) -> 1.08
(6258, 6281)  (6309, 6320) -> 0.99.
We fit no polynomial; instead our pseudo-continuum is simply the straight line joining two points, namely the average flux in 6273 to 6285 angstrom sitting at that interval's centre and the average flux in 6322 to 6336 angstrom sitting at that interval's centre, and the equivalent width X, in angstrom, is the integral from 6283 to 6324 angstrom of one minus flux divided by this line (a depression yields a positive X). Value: 0.5 angstrom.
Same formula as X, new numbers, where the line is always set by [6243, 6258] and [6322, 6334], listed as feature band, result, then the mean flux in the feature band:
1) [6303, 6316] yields 0.3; 16.3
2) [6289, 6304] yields 0.0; 16.4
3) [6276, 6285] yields 0.0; 16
